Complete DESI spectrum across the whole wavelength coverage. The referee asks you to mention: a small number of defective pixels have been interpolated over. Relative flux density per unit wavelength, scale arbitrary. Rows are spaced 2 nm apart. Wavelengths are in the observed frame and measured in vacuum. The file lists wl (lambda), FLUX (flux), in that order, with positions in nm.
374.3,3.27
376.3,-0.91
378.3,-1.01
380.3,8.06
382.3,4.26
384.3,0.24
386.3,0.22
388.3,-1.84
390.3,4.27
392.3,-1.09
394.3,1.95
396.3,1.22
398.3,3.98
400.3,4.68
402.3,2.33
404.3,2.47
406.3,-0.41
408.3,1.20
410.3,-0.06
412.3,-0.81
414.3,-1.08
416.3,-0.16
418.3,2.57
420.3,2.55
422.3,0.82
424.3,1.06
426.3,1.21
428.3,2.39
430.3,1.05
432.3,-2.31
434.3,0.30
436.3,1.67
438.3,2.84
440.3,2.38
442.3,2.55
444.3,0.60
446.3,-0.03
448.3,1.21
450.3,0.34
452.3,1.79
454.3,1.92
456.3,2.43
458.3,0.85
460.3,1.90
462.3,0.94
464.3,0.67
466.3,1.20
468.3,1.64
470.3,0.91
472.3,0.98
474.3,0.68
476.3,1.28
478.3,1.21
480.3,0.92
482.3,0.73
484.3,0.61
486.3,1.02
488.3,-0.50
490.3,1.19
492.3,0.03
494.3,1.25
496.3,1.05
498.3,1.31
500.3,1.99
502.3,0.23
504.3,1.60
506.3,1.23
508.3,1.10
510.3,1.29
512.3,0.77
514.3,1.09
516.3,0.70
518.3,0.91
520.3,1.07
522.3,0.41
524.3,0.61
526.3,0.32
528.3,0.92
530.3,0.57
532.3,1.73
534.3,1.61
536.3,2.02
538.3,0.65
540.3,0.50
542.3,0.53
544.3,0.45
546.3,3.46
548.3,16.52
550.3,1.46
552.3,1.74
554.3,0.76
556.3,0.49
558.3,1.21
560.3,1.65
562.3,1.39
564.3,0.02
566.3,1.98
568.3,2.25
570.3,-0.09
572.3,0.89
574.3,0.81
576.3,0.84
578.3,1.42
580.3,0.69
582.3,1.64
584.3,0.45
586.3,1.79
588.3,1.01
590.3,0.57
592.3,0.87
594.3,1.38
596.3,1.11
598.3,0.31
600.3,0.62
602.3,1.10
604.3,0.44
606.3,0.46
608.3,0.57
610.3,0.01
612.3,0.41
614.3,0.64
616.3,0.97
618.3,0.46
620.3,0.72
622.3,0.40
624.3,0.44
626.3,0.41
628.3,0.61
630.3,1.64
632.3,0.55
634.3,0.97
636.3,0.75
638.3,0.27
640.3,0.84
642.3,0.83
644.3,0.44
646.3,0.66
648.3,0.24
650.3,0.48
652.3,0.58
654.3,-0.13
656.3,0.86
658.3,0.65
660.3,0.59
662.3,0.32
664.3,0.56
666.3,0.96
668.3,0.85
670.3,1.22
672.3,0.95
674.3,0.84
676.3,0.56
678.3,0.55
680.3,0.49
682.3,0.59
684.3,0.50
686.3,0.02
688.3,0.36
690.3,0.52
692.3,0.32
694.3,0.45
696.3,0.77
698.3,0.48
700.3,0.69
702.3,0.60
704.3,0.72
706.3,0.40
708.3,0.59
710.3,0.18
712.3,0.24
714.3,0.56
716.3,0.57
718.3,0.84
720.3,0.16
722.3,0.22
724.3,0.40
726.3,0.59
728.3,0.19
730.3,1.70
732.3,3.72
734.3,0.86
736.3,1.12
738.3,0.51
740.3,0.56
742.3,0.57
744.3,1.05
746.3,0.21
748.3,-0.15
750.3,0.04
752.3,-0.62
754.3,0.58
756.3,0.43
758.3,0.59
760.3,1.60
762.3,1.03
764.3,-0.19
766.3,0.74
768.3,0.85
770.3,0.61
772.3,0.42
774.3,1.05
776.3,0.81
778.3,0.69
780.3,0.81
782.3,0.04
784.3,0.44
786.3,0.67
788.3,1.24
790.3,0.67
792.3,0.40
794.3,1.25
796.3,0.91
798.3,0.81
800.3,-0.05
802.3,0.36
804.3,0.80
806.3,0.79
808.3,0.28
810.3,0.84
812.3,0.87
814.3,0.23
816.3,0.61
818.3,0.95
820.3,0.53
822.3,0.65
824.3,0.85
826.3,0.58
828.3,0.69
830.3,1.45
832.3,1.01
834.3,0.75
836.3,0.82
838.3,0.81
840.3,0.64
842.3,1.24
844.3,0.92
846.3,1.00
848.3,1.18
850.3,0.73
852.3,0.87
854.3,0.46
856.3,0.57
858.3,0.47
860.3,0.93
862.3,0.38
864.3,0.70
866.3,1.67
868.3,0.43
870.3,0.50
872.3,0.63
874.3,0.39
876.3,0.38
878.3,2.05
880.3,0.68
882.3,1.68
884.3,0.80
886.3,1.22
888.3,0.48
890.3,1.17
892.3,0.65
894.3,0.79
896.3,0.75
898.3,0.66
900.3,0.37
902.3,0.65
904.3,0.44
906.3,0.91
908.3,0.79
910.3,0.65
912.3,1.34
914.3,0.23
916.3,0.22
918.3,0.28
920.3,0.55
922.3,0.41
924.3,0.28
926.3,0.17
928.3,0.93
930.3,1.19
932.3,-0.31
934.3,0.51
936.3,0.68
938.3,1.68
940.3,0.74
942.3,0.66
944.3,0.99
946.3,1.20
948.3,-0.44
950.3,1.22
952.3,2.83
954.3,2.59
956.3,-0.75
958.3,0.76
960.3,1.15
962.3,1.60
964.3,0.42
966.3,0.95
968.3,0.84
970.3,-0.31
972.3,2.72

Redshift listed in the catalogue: 0.96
